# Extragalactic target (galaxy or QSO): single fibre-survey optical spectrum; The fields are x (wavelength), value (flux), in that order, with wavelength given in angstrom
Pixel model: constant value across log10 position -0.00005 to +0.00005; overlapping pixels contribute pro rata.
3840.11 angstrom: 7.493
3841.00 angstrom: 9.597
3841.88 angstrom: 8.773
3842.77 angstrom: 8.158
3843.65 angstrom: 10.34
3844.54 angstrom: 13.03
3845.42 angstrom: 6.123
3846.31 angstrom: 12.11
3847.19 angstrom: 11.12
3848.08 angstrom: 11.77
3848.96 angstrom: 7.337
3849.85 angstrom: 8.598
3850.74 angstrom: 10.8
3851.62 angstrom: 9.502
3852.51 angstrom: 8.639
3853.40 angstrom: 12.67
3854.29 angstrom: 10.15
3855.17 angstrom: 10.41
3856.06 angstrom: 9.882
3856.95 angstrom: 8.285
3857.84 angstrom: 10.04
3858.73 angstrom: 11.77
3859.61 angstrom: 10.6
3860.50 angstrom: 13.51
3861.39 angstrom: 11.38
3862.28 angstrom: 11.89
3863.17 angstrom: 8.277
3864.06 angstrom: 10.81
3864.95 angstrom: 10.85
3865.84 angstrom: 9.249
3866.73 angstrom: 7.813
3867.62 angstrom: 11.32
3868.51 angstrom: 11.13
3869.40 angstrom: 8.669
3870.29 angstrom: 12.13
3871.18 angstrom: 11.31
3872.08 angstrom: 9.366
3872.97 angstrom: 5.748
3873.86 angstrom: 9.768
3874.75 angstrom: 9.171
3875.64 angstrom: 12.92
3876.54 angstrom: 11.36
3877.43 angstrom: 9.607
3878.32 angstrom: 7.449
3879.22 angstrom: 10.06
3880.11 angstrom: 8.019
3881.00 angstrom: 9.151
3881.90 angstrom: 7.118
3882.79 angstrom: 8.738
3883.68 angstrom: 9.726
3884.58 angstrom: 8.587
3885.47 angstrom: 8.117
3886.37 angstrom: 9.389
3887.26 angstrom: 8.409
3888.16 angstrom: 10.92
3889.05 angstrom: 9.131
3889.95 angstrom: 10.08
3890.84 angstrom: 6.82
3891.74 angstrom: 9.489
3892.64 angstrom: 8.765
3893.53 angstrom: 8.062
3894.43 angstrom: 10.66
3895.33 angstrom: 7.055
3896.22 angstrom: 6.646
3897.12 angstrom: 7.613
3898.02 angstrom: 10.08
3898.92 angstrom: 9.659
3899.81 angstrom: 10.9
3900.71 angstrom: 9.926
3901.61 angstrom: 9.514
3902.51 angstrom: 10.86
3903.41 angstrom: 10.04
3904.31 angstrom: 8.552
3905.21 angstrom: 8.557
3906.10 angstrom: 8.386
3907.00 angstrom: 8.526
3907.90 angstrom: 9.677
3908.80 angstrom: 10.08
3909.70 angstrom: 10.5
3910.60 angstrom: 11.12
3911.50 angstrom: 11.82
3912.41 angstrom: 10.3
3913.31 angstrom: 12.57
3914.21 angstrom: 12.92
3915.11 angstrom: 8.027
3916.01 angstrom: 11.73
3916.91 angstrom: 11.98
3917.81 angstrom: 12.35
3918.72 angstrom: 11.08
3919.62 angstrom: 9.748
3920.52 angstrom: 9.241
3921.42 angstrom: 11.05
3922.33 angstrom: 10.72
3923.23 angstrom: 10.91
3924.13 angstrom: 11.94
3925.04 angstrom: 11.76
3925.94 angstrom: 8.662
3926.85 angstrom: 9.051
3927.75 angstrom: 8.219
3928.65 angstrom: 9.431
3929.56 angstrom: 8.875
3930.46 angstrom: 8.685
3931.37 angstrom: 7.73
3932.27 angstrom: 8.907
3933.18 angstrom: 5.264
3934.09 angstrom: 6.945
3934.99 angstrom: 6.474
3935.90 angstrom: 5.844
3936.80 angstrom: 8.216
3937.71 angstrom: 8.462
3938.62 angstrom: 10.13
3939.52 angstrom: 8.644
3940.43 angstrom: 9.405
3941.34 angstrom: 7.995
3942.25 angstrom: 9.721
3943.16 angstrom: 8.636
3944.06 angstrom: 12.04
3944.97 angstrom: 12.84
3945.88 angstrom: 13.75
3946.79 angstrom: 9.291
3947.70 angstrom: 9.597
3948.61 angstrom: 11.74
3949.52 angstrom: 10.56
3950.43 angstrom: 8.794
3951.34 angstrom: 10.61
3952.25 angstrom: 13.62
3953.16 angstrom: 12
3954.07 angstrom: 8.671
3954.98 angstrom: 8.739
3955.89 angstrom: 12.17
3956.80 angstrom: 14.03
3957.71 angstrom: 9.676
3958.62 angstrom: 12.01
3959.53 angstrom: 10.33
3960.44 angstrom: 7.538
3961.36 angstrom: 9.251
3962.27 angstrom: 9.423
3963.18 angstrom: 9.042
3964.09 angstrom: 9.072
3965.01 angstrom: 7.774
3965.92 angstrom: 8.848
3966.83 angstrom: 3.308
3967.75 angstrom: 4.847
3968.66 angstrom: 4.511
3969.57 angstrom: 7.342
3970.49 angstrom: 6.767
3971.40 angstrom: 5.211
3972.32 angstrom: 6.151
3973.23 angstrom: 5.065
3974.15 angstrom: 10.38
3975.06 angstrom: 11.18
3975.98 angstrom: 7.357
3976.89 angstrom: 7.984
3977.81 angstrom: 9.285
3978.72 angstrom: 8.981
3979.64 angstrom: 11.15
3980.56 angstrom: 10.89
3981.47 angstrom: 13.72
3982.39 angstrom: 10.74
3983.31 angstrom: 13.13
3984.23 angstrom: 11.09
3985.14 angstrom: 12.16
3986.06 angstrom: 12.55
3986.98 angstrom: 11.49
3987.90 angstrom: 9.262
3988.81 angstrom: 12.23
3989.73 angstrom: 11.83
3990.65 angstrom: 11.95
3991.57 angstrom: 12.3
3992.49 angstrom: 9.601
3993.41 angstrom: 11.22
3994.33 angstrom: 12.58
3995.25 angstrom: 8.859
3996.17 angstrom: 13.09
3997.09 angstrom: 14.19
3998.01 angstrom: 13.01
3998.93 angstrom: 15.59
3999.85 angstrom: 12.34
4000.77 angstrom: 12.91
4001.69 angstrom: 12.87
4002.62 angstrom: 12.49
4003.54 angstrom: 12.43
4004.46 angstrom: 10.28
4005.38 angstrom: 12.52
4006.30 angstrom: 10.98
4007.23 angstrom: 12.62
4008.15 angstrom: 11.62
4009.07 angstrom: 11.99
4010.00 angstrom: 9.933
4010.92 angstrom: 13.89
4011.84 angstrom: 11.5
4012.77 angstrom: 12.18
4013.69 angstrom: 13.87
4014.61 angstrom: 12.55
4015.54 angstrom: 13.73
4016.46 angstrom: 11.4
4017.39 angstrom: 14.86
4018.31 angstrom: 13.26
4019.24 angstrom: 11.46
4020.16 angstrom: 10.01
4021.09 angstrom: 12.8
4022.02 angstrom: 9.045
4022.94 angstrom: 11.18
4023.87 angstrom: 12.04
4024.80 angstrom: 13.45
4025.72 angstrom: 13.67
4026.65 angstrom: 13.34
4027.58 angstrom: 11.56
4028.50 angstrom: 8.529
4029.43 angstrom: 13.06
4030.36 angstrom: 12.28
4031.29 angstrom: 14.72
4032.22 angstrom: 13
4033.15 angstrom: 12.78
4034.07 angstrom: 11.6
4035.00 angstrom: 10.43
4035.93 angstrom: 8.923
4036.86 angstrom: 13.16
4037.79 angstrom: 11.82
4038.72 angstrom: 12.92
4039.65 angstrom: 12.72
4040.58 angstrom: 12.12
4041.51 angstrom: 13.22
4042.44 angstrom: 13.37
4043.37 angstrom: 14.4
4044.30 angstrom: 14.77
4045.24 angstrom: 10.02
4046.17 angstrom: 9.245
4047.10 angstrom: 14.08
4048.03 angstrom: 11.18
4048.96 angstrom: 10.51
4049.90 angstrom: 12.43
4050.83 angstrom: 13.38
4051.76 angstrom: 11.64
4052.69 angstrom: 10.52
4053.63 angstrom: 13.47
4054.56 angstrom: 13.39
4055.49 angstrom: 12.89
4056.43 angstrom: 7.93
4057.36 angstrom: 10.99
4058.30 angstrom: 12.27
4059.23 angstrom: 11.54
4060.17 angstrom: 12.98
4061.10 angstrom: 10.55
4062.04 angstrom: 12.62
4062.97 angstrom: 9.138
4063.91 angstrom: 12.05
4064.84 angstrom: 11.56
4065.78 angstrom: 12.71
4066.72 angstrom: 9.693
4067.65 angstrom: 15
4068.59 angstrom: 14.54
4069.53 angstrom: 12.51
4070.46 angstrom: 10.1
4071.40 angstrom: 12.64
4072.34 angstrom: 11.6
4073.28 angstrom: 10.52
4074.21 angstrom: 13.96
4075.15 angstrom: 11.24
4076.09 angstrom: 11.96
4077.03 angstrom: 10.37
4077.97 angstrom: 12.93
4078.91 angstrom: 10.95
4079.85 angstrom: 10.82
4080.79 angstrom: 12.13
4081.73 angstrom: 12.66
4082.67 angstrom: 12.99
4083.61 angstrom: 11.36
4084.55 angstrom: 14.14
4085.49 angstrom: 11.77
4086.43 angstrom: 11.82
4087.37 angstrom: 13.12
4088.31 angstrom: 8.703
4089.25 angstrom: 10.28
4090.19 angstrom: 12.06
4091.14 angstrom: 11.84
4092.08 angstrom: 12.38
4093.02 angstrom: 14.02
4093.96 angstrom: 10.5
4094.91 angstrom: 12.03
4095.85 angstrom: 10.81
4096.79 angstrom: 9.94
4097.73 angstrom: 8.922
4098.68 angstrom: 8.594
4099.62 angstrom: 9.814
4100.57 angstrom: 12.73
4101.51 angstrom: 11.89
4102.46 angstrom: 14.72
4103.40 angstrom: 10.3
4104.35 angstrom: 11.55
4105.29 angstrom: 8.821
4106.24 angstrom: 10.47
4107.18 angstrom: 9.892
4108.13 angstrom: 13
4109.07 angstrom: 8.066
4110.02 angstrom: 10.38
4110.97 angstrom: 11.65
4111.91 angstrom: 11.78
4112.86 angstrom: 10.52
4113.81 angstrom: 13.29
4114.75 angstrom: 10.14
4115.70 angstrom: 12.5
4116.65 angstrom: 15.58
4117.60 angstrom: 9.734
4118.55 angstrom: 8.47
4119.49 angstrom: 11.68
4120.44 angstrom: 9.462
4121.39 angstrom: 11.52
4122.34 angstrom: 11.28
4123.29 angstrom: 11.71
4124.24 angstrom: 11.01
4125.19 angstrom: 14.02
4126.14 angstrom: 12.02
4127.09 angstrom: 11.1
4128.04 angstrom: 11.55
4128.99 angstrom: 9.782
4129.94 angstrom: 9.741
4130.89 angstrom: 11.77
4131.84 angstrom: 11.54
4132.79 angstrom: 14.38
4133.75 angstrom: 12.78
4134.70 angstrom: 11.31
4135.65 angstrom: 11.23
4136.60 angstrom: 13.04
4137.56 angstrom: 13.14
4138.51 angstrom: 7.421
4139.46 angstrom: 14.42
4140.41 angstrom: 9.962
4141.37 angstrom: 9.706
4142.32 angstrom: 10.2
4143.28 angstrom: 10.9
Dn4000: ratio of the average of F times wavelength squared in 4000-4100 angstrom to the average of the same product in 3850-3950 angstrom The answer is 1.3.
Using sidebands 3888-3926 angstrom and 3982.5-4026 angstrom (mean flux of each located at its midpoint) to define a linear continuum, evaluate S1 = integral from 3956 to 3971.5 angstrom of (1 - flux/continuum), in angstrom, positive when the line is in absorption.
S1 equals 3.97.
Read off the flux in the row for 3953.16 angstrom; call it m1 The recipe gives 12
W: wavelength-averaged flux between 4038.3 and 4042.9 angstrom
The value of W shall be 12.9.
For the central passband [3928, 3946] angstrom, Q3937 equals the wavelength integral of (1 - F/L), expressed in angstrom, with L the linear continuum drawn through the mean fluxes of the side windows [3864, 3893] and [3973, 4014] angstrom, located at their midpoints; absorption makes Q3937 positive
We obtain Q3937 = 2.9 angstrom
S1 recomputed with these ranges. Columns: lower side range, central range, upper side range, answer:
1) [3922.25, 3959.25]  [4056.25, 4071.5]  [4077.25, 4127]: -1.02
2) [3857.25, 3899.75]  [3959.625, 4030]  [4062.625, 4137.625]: -1.39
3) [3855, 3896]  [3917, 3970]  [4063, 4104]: 4.44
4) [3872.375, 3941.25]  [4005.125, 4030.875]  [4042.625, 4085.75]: -2.11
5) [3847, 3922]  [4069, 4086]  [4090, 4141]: -1.30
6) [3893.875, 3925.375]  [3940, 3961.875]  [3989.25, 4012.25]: 1.00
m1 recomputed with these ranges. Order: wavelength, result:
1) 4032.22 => 13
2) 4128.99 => 9.782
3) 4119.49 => 11.68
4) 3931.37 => 7.73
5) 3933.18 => 5.264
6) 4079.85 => 10.82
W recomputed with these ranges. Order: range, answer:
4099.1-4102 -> 11.4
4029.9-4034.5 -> 12.9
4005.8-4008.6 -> 11.7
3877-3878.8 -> 8.52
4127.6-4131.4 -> 10.7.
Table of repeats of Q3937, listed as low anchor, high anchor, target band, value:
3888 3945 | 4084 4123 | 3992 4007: -2.81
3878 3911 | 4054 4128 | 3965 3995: 1.97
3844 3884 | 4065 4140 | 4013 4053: -4.04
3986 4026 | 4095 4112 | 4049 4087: -2.32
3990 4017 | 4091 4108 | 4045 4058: 0.08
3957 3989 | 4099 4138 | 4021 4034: -2.86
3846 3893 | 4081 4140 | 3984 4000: -2.00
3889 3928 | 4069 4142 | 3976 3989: -0.52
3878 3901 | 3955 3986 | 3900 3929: -4.35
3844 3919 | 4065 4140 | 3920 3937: 2.27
